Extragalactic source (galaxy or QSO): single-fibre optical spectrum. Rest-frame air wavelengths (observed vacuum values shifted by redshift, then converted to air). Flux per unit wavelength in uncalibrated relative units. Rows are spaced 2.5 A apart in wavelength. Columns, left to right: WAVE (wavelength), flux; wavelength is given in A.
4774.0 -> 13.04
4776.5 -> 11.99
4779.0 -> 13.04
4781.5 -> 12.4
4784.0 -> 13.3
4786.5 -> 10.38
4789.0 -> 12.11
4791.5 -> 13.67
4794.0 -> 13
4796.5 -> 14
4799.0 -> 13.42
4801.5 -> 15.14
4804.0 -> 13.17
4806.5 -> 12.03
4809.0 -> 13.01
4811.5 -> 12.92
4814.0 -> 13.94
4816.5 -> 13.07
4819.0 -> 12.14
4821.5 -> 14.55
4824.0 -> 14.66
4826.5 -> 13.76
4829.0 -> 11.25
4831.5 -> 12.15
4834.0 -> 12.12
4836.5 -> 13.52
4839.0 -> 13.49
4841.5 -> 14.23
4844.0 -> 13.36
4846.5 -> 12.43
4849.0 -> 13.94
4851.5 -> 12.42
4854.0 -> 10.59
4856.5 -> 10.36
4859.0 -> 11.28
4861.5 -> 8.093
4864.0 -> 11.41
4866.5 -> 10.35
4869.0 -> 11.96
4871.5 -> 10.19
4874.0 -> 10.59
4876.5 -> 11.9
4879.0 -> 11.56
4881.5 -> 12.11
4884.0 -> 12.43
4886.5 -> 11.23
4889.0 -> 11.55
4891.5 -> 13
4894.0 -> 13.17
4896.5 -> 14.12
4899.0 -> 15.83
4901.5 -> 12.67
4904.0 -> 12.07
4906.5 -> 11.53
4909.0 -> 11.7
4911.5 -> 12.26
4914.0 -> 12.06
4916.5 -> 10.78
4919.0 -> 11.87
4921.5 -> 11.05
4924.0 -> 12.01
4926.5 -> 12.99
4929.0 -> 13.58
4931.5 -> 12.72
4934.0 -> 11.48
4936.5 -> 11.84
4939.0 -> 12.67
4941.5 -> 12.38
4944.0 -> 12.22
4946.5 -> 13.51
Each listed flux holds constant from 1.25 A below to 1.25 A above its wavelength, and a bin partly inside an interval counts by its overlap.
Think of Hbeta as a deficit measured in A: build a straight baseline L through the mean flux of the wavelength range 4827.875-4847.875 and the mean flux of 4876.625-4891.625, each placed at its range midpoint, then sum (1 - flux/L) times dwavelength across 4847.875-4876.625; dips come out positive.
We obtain 3.03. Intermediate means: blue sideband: 12.8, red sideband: 11.9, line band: 11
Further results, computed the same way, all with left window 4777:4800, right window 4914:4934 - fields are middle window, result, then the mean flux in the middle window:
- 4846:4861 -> 1.00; 11.6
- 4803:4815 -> -0.30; 13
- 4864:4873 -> 1.07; 10.9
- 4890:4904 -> -1.53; 13.6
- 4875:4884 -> 0.31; 11.9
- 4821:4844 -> -1.30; 13.3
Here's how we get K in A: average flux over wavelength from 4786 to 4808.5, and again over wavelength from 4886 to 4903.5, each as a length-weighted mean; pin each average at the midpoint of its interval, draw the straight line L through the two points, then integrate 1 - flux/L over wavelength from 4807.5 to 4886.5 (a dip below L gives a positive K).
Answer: 5.2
